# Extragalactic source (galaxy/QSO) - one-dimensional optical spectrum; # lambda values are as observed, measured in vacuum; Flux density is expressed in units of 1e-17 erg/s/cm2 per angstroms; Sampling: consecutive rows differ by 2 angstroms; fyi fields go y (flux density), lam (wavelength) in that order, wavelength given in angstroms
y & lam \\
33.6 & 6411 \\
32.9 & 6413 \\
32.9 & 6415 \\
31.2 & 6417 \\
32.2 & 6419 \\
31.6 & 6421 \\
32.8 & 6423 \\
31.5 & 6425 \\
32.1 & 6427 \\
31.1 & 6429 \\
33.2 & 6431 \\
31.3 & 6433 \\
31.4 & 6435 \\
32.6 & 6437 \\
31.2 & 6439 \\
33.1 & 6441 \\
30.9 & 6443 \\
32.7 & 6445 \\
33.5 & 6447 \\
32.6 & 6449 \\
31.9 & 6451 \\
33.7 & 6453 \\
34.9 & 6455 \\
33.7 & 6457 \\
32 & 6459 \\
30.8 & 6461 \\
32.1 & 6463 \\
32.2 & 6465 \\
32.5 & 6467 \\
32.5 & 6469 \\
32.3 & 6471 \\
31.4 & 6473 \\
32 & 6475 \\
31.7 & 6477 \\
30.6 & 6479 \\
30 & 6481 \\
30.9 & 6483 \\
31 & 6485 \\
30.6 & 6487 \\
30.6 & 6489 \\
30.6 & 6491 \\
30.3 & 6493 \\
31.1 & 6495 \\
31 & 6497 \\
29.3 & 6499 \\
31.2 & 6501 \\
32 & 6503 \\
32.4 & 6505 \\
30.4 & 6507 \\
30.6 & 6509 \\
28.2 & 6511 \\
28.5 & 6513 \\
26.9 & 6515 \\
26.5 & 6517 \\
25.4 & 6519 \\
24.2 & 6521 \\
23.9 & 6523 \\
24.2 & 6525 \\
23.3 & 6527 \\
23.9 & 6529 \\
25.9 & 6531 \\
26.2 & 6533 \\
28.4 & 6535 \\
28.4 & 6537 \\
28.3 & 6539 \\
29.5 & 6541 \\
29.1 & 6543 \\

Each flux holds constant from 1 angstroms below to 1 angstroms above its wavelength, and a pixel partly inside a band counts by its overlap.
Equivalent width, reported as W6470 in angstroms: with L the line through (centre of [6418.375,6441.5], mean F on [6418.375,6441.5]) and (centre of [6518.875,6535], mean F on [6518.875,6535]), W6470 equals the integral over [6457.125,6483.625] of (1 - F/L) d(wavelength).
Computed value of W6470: -2.5 angstroms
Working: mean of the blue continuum 32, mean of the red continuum 24.8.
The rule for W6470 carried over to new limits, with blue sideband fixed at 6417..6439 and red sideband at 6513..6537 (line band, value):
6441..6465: -1.86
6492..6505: -1.72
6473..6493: -1.80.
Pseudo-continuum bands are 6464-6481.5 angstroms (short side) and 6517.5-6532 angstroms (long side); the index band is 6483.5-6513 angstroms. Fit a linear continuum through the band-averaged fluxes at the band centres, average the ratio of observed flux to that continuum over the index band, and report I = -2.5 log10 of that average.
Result -0.09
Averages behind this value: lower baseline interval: 31.7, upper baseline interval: 24.5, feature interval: 30.6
